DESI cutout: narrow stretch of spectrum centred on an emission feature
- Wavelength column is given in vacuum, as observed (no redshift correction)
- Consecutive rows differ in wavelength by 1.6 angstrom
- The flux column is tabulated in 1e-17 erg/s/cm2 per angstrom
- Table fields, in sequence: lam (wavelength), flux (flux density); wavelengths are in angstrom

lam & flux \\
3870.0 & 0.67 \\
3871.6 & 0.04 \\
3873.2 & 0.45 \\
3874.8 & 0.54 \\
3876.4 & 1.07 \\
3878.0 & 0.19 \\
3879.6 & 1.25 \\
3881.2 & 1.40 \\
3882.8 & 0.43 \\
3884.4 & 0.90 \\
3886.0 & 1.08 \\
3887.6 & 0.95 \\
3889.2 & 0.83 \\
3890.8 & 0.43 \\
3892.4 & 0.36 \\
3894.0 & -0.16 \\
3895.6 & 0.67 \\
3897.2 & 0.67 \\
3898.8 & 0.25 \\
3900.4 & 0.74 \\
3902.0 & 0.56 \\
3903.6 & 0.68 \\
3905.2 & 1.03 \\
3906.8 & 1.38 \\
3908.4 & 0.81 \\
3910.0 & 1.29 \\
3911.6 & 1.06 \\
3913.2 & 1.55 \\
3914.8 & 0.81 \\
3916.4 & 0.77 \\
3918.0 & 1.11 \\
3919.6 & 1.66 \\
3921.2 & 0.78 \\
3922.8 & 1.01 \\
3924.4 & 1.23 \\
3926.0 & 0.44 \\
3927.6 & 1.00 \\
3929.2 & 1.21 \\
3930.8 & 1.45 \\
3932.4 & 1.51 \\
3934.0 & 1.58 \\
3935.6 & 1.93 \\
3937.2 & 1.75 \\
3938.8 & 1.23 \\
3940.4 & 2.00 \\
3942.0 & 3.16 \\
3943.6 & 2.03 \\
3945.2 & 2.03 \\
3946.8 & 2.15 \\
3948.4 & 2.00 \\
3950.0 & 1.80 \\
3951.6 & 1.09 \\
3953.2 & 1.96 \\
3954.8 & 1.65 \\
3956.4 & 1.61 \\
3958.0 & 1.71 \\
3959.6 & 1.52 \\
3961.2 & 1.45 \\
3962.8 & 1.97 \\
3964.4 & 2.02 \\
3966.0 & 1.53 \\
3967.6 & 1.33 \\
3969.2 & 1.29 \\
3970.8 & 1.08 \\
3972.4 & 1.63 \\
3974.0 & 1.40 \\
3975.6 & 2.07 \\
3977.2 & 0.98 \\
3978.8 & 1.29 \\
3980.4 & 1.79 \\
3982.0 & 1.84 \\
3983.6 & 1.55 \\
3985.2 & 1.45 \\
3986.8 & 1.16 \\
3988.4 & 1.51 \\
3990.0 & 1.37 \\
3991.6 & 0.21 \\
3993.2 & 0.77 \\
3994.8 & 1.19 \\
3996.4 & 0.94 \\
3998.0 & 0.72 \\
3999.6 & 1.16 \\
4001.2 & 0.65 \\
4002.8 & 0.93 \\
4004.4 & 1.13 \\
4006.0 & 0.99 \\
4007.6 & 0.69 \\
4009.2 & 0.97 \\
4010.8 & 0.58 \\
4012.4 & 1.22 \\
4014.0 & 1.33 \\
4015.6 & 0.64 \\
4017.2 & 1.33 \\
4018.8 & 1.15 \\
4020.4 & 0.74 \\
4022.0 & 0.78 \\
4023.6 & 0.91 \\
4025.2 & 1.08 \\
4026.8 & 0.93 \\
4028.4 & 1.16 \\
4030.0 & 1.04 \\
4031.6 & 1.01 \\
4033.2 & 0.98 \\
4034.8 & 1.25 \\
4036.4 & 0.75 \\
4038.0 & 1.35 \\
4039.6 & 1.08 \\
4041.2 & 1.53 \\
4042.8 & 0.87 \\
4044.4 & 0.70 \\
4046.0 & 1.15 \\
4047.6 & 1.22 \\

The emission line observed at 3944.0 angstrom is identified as Lyman alpha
